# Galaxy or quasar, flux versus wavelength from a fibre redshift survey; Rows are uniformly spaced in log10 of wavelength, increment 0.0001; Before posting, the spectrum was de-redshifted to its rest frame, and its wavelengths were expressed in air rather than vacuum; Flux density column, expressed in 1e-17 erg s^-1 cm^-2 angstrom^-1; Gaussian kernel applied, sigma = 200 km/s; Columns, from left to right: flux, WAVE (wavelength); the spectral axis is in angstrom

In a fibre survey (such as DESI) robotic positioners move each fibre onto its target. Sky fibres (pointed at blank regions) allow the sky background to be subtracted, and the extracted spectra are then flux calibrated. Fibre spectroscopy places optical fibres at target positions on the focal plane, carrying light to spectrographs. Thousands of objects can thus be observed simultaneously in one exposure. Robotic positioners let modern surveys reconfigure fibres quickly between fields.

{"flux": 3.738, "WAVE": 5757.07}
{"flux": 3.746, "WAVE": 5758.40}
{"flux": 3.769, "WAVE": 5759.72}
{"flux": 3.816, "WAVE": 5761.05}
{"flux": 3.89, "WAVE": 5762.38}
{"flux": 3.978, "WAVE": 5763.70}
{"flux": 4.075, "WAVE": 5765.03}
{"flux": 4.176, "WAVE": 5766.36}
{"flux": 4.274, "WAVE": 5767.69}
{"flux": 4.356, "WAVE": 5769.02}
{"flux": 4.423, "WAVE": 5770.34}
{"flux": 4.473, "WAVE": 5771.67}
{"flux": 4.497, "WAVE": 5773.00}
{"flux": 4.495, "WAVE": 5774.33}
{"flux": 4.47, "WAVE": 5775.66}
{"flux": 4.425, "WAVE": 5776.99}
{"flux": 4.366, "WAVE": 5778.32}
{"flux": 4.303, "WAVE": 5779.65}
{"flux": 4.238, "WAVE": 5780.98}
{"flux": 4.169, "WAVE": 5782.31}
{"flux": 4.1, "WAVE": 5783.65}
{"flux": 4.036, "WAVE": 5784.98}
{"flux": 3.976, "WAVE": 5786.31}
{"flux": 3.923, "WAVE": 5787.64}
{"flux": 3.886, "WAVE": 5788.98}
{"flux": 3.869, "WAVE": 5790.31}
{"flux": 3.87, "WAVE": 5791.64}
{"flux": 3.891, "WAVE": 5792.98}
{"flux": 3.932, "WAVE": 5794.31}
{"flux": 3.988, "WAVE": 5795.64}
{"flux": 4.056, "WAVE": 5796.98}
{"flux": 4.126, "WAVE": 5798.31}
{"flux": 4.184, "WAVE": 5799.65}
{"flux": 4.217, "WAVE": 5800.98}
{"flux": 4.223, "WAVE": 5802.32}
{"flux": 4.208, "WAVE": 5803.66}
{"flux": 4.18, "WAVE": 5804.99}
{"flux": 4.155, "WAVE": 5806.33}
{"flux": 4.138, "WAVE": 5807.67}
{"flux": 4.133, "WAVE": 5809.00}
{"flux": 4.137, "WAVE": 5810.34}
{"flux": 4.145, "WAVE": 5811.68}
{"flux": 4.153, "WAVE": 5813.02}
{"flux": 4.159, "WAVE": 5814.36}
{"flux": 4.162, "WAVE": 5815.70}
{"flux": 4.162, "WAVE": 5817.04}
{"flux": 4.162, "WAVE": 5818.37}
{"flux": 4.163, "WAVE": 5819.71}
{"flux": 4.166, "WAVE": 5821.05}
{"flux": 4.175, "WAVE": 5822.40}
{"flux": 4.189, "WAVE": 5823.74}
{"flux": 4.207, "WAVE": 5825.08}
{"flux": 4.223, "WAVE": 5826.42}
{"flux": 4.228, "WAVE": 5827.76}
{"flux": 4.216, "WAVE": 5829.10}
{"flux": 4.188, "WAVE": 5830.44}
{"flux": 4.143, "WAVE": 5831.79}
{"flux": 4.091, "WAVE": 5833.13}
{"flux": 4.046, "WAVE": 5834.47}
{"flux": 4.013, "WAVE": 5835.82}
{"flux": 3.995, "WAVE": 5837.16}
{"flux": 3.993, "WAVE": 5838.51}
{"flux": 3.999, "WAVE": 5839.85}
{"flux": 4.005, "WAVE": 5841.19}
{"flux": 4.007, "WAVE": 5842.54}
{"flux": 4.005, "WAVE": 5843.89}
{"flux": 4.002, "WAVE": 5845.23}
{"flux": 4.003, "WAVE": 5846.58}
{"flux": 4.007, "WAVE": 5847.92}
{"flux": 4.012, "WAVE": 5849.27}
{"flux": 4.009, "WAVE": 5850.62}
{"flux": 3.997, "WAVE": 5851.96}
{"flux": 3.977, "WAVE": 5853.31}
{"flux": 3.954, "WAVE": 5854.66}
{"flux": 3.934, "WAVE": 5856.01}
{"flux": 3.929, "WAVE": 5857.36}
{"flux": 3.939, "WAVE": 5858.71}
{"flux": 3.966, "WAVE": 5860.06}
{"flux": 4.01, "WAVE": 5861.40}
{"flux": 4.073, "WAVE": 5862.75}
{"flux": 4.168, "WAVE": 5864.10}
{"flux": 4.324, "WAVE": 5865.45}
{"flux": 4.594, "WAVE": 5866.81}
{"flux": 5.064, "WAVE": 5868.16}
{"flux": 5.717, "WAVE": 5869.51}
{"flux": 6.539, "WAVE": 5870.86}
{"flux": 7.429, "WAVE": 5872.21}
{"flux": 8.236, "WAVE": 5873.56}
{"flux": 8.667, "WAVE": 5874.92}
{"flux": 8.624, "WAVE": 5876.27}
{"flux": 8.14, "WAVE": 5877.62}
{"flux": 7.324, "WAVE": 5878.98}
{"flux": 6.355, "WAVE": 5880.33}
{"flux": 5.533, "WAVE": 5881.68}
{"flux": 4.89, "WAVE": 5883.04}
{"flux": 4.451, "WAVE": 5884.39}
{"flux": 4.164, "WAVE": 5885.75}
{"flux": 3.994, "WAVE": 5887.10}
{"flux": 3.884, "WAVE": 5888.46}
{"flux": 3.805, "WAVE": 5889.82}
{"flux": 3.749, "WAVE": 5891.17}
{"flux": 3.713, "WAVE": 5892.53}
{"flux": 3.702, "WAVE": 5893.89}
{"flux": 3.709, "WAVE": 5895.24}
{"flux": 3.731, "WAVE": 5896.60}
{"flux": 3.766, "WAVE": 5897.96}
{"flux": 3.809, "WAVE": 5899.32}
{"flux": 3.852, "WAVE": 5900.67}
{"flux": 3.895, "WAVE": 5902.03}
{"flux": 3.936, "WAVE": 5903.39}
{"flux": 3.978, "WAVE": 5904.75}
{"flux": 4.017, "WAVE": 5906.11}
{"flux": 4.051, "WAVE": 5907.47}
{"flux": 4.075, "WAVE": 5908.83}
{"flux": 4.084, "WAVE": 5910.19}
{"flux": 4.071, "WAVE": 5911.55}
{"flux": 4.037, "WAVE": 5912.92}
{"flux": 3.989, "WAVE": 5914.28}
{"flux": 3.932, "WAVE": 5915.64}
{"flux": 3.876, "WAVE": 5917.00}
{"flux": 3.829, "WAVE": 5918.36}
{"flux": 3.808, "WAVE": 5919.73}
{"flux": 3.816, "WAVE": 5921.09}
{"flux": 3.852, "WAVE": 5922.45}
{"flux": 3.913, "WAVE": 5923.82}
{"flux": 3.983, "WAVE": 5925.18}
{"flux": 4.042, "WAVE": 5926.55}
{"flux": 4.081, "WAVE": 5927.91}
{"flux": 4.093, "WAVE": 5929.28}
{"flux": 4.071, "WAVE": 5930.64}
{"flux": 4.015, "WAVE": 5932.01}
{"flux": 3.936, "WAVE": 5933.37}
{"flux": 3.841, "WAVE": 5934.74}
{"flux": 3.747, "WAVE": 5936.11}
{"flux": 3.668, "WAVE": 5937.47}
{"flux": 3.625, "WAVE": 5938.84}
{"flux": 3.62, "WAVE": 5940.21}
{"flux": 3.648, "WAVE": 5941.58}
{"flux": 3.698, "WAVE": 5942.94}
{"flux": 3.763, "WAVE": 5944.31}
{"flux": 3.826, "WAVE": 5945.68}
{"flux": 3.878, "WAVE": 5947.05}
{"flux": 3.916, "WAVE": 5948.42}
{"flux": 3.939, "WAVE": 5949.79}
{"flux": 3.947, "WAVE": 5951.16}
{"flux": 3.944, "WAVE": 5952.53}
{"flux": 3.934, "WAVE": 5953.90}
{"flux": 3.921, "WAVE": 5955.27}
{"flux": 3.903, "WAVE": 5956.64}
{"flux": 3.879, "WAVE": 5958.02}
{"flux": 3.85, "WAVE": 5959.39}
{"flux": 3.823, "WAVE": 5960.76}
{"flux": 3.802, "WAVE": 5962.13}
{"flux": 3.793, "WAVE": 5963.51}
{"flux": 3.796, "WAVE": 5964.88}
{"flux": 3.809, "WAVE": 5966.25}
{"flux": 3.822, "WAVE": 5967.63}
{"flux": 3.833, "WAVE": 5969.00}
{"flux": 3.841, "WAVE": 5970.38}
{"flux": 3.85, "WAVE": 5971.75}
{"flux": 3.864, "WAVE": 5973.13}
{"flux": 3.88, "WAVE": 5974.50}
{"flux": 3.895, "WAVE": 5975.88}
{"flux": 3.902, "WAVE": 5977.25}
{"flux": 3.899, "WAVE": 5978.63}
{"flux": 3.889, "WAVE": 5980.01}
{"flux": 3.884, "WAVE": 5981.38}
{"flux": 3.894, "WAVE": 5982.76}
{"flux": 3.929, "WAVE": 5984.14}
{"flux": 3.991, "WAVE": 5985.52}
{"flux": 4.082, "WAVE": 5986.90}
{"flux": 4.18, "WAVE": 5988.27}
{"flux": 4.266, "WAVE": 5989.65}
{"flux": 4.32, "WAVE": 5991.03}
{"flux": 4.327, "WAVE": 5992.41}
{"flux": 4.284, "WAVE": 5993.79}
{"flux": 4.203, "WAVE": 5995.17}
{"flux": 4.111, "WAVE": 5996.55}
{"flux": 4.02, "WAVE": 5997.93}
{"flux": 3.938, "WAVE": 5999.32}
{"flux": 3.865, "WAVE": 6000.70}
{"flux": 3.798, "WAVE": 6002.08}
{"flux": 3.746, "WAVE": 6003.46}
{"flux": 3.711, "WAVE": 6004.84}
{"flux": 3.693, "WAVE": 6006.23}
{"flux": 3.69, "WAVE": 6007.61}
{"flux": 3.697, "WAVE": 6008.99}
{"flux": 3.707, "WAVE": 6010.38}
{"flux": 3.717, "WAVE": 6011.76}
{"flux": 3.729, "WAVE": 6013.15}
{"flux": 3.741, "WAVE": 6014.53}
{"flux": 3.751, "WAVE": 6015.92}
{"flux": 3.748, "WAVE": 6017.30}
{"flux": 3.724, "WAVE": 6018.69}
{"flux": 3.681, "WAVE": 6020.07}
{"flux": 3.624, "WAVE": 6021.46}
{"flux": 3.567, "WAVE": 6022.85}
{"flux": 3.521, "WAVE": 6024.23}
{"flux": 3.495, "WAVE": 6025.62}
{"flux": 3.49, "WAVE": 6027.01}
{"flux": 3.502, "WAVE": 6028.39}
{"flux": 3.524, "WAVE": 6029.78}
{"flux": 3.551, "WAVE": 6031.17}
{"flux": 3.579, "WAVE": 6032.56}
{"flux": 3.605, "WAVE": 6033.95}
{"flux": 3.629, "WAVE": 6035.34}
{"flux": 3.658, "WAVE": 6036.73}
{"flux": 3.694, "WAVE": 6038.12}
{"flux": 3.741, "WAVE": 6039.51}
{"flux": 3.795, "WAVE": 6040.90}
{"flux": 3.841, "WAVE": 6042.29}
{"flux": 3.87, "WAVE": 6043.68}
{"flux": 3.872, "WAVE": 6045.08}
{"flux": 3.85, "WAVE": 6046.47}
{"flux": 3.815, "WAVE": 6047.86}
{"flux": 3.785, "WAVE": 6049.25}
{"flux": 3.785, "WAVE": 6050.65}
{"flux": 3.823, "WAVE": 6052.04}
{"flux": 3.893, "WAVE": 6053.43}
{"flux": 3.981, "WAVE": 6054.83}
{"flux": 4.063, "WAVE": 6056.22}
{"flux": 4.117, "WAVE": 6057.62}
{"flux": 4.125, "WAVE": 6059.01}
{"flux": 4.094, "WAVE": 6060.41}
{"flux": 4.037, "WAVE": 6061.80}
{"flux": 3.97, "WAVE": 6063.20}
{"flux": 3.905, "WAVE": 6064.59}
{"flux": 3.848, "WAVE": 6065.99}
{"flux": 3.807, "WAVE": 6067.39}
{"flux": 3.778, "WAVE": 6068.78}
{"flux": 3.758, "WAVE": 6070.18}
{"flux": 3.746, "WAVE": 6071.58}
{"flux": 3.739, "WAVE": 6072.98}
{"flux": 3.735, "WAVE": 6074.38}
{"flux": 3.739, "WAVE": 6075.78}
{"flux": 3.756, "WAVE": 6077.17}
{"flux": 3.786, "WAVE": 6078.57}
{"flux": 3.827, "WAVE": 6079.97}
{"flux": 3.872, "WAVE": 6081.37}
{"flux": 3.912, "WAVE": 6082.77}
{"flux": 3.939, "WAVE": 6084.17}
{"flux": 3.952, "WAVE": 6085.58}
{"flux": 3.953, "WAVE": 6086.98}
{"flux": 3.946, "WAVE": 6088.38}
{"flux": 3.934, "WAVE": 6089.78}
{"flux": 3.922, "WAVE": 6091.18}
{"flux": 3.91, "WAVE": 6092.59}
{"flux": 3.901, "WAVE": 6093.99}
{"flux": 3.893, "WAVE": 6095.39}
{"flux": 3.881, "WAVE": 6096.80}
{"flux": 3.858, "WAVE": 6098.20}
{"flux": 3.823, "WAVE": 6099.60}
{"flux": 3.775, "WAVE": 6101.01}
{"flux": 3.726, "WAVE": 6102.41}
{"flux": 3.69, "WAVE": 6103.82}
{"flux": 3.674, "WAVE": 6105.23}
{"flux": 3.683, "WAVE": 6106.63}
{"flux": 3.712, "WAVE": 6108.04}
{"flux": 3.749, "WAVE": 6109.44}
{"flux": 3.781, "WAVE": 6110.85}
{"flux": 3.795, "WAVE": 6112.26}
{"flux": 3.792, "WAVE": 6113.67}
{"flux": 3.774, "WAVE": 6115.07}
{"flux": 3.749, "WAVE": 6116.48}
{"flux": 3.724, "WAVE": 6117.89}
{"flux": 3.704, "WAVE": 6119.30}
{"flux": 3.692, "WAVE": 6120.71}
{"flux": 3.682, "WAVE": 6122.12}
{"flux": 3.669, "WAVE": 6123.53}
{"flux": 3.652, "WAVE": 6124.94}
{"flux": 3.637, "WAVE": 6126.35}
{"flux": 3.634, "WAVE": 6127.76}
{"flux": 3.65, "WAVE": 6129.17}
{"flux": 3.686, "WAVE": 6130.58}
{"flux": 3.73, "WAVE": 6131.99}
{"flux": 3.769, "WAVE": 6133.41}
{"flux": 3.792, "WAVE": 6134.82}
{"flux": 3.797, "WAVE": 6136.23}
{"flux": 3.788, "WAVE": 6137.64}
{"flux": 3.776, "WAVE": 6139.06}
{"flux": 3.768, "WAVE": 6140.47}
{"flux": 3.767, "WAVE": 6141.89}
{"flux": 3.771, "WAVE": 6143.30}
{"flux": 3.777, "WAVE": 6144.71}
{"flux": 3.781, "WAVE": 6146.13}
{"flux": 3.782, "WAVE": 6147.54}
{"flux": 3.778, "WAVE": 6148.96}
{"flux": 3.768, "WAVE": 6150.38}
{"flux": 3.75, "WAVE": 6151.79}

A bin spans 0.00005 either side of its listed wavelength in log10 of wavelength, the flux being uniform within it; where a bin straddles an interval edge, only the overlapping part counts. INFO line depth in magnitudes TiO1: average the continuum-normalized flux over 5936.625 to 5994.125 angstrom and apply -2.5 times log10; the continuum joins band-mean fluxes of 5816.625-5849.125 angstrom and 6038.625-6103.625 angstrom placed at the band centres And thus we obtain 0.02 mag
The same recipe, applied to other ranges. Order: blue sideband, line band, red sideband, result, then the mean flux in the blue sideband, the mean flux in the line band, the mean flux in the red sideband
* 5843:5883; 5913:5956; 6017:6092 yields 0.200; 5.18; 3.88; 3.8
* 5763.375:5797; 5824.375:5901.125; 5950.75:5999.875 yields -0.136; 4.17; 4.62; 3.96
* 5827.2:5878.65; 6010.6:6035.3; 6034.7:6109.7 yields 0.121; 4.76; 3.62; 3.84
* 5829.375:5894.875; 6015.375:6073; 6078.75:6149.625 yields 0.076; 4.73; 3.77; 3.78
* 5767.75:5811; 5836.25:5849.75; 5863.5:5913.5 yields 0.145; 4.17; 4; 4.92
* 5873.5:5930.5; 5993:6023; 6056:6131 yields 0.087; 4.51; 3.81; 3.82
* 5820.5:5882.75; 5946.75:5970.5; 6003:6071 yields 0.089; 4.8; 3.87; 3.76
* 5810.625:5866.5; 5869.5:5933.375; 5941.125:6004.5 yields -0.158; 4.08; 4.64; 3.93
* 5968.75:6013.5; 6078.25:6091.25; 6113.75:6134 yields -0.040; 3.93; 3.91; 3.7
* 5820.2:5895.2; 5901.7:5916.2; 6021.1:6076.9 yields 0.107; 4.66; 4.01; 3.78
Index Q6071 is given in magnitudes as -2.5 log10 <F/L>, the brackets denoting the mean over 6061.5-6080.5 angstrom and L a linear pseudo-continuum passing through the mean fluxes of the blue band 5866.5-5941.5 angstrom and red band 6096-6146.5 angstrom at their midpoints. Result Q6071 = 0.033 mag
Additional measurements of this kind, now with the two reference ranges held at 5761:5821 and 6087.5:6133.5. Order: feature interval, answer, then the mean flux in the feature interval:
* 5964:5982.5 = 0.02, 3.86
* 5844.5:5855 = 0.02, 4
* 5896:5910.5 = 0.03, 3.92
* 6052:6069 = -0.04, 3.97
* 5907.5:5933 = 0.01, 3.98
